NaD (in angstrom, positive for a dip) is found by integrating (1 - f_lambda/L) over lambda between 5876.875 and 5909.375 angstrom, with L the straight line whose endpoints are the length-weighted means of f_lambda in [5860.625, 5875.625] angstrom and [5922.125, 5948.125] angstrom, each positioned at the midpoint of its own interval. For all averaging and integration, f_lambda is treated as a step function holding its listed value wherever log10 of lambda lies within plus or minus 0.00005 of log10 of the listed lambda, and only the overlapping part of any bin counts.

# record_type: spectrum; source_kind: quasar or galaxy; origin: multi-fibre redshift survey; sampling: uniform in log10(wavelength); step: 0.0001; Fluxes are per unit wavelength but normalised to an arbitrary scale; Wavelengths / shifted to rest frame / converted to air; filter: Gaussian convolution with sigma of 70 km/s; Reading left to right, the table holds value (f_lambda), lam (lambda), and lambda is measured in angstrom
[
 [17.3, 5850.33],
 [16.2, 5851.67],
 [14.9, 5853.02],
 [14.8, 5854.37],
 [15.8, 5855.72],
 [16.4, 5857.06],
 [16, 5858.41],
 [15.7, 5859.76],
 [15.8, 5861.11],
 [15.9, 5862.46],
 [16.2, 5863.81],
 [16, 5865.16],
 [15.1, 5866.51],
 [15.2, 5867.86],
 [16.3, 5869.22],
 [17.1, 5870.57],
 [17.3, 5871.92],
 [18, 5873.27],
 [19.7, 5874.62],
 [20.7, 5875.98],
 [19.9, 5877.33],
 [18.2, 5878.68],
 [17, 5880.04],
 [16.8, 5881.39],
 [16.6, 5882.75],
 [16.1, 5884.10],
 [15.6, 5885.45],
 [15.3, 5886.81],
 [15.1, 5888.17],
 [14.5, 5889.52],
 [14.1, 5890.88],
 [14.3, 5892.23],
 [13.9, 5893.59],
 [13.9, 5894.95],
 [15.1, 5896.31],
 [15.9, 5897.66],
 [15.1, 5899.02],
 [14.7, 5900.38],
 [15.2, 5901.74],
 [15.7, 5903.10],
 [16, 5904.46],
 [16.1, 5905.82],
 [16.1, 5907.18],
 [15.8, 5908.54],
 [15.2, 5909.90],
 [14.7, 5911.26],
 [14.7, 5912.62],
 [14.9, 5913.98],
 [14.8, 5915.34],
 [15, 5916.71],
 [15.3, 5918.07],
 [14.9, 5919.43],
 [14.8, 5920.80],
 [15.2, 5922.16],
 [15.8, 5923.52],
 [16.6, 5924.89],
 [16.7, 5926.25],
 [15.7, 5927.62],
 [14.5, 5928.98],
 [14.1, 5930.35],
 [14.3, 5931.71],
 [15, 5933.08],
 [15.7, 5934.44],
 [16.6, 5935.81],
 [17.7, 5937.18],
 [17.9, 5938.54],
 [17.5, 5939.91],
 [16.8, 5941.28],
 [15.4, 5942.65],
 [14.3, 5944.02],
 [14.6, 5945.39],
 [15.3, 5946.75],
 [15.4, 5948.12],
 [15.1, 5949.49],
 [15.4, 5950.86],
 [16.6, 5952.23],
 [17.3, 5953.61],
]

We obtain 1.4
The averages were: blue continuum 16.7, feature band 15.7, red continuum 15.8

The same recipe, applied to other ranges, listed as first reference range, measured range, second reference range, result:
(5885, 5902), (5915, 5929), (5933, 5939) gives 0.6 angstrom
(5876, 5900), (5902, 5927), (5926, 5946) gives 0.6 angstrom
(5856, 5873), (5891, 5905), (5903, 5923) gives 0.5 angstrom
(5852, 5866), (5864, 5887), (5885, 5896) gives -3.0 angstrom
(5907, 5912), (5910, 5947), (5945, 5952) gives -0.4 angstrom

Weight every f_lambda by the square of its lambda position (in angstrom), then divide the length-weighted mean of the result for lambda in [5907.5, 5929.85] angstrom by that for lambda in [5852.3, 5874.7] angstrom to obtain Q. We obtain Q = 0.96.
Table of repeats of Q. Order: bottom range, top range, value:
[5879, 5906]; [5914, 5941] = 1.03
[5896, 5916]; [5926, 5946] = 1.04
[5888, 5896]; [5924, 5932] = 1.09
